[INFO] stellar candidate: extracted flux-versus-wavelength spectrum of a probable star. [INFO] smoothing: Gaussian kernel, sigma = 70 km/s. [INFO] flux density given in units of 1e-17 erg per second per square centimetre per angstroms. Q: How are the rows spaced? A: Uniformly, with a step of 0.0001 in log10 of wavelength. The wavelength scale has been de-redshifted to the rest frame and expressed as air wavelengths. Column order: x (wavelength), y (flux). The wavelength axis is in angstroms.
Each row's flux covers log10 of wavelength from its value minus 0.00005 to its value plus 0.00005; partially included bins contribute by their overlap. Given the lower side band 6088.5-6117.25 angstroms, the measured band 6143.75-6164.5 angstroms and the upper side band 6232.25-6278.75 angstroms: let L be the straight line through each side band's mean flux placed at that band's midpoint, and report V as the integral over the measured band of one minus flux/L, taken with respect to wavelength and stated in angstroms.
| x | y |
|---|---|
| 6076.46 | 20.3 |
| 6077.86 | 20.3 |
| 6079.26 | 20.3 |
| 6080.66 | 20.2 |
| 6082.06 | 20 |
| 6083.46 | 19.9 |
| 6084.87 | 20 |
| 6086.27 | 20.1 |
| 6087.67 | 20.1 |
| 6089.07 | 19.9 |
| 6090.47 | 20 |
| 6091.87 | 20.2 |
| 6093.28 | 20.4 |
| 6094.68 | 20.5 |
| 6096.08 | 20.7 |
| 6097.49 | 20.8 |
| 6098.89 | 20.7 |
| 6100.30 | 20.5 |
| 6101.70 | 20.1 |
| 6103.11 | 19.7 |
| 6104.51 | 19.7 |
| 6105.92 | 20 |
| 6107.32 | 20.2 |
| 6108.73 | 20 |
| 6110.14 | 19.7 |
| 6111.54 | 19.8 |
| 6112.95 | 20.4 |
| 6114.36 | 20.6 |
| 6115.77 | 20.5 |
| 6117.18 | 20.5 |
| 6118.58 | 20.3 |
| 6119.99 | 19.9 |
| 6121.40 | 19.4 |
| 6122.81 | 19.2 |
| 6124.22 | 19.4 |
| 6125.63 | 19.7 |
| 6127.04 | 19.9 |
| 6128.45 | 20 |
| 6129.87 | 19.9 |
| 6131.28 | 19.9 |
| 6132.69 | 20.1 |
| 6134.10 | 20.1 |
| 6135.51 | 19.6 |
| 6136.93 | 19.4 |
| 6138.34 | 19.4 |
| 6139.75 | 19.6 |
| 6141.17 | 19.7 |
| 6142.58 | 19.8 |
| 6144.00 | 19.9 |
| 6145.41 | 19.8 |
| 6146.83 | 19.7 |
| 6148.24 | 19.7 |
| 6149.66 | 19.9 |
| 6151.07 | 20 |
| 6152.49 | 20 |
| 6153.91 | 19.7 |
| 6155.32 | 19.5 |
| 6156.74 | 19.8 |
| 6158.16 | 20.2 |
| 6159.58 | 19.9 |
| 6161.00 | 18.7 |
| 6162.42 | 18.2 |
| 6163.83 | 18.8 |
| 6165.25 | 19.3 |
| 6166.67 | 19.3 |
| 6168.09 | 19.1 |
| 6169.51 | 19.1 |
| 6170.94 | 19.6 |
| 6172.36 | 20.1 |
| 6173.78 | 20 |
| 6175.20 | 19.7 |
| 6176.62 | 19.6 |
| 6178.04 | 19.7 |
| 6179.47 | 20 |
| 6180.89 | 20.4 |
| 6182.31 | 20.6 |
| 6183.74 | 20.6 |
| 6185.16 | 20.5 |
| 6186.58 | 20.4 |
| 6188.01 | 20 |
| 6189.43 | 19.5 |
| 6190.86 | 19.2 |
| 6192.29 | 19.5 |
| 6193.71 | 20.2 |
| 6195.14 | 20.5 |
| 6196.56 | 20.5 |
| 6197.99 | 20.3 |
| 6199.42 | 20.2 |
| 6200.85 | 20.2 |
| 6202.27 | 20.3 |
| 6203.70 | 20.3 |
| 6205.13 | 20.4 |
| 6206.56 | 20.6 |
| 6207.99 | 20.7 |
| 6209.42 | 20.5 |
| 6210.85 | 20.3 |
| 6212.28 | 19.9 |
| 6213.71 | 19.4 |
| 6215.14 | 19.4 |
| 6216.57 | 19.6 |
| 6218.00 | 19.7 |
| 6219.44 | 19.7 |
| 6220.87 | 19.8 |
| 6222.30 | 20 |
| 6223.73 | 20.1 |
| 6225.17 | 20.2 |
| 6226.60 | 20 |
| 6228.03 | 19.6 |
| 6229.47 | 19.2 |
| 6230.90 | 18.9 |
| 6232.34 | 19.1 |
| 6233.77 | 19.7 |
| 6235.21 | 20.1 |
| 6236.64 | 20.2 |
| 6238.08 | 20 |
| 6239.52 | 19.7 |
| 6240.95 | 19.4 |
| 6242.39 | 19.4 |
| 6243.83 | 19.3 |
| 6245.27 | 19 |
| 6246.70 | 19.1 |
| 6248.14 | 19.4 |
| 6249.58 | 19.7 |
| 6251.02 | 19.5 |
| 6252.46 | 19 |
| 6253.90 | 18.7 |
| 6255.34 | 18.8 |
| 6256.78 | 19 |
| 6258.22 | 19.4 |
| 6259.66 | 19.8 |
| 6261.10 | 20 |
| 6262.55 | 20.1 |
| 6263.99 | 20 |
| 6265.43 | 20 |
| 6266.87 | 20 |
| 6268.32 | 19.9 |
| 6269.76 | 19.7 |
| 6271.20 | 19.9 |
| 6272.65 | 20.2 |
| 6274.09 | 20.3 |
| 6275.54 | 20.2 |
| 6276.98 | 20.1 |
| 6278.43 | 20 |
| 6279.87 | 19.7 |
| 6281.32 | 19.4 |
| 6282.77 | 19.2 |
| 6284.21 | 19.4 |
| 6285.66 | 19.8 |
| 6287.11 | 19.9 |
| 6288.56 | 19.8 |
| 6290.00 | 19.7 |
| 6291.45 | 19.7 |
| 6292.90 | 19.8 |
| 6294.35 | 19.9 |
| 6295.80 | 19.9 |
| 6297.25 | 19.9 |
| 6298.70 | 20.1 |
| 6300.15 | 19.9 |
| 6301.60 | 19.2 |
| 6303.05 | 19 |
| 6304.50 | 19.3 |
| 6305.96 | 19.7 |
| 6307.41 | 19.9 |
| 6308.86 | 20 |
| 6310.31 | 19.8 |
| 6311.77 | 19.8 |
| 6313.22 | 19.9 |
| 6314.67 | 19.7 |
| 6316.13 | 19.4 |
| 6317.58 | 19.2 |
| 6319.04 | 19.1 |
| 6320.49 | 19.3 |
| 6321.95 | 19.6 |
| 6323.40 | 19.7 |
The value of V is 0.47 angstroms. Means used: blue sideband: 20.2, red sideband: 19.7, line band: 19.6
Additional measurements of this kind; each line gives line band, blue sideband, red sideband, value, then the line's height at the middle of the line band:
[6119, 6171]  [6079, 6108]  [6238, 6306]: 1.11 angstroms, 20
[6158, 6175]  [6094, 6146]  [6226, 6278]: 0.44 angstroms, 19.9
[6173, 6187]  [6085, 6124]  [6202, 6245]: -0.14 angstroms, 19.9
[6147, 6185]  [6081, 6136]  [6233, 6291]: 0.44 angstroms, 19.9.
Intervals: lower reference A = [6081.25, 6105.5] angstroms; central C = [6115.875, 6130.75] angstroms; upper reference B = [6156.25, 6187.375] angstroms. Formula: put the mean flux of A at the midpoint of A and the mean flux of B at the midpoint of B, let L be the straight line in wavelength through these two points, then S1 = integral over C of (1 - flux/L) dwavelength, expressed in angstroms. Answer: 0.1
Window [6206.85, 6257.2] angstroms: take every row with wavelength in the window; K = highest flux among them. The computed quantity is 20.7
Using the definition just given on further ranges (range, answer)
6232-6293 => 20.3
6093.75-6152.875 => 20.8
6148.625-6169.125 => 20.2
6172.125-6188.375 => 20.6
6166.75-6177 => 20.1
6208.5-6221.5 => 20.5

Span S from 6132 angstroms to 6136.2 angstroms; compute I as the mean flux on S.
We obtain 20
